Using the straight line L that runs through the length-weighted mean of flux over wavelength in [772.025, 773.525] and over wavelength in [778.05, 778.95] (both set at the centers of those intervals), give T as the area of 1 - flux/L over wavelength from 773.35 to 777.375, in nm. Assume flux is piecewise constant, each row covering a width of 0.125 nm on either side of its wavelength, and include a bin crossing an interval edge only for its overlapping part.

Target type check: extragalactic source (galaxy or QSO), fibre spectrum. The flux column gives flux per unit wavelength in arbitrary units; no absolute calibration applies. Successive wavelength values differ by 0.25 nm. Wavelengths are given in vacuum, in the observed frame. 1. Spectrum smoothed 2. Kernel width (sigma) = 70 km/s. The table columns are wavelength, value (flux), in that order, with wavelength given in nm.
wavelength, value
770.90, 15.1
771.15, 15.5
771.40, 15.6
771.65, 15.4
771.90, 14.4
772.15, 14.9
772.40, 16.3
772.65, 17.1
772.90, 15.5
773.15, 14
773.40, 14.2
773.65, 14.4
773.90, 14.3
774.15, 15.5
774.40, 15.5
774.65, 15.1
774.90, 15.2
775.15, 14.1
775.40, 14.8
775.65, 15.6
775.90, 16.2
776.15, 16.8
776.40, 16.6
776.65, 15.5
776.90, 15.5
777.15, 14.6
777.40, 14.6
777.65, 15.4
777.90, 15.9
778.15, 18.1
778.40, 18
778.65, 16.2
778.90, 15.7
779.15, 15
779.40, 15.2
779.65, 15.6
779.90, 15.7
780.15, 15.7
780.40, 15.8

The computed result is 0.218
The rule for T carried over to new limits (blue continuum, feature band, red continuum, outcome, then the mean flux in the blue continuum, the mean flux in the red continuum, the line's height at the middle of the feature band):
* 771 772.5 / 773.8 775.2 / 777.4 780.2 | 0.05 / 15.3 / 16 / 15.6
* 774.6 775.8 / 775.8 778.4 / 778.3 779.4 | -0.08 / 15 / 16.1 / 15.5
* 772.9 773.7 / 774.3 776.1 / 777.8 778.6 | 0.03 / 14.4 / 17.3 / 15.5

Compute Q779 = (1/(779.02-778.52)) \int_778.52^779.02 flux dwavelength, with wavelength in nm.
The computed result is 16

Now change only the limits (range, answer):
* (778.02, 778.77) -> 17.4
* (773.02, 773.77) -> 14.2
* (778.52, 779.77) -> 15.5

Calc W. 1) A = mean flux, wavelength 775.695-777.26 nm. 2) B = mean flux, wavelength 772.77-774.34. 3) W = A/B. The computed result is 1.1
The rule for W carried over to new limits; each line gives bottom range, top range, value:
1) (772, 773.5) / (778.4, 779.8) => 1.03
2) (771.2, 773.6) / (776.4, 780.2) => 1.04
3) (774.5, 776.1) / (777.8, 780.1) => 1.06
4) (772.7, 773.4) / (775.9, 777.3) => 1.06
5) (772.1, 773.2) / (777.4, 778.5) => 1.05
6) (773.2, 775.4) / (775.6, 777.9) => 1.06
